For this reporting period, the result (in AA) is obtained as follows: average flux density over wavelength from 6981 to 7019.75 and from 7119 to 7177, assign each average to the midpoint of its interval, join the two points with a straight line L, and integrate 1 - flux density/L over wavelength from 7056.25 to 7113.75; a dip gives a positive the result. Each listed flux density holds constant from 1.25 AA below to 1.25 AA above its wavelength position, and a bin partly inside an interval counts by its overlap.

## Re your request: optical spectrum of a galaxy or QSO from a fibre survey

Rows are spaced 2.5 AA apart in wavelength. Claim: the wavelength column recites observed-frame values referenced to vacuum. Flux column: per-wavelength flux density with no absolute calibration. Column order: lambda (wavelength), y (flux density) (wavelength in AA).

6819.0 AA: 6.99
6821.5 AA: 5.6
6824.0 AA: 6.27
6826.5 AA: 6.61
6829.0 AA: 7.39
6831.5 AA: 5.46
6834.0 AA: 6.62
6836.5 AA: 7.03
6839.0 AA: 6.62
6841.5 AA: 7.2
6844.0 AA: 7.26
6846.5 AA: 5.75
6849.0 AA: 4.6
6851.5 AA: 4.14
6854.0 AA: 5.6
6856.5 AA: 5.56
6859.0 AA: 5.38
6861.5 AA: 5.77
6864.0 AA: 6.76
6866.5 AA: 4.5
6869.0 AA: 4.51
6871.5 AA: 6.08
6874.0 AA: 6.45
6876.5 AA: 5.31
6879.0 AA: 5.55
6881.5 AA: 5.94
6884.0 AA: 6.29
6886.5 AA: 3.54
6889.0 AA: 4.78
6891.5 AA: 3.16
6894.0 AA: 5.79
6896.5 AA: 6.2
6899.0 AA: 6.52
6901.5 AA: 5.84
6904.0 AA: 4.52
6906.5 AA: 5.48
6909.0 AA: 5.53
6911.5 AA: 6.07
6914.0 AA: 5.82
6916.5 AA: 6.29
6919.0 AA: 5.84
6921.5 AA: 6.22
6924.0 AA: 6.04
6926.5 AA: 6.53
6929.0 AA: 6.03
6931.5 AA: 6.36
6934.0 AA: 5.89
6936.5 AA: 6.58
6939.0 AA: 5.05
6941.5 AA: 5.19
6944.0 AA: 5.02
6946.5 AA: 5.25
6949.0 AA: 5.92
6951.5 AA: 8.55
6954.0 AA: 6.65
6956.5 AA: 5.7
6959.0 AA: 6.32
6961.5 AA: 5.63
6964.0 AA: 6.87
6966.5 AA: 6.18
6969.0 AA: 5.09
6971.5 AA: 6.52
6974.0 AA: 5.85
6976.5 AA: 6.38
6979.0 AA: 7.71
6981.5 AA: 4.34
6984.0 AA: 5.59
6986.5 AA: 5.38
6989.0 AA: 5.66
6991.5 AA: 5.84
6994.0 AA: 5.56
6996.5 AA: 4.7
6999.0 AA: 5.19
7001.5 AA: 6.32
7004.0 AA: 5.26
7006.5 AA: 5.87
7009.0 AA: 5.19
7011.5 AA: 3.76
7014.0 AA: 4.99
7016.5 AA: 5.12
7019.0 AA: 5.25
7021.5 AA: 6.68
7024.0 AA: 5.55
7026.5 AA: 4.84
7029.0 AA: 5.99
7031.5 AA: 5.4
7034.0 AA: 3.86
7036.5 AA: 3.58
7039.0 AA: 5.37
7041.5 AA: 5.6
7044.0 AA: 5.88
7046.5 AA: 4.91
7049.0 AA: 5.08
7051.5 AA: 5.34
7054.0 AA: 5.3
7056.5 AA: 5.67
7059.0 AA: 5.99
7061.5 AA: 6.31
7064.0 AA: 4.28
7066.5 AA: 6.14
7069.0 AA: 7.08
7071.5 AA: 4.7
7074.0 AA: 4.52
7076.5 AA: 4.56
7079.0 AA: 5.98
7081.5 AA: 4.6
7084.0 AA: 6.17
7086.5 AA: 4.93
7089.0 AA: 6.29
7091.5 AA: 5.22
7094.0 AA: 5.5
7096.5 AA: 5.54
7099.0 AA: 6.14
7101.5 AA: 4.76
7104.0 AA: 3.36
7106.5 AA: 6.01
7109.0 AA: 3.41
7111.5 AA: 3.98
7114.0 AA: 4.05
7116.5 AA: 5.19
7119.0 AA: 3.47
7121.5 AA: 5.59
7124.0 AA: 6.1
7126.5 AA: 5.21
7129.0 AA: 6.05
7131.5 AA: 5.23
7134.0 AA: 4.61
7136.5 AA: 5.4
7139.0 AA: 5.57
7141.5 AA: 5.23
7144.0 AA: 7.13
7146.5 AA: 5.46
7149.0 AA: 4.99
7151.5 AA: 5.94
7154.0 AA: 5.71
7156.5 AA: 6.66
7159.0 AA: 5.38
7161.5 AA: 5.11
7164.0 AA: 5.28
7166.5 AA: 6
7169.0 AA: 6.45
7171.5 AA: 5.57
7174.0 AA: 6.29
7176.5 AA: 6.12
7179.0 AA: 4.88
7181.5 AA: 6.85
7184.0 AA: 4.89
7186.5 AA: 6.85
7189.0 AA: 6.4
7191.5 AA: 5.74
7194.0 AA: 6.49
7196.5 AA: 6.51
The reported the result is 2.5 AA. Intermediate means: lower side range 5.27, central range 5.24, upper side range 5.65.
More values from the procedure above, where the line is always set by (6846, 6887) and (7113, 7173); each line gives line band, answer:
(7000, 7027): 0.5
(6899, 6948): -3.2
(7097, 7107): 0.8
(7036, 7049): 0.7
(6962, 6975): -1.5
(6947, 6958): -2.3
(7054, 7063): -0.6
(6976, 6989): -0.9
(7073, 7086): 0.7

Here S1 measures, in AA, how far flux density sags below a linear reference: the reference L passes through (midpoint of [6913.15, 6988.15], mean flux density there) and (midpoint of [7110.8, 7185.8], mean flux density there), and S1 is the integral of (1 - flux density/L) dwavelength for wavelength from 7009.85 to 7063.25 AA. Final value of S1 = 5.0 AA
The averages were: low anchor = 6.03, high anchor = 5.5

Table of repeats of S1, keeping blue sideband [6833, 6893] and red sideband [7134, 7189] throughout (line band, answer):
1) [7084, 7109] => 2.1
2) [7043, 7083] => 2.3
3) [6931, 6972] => -2.7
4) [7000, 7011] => 0.3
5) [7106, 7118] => 2.8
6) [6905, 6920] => -0.5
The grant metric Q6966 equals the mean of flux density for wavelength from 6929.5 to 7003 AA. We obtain 5.91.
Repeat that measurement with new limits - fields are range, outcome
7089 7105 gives 5.21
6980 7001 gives 5.35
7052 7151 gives 5.28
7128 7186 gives 5.7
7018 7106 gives 5.33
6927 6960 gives 6.05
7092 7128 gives 4.89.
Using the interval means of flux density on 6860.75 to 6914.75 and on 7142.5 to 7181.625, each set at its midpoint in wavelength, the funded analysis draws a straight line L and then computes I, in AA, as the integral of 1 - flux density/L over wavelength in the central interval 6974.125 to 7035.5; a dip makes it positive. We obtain 2.0 AA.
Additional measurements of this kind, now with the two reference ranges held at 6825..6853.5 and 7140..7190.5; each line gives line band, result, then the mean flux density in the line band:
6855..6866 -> 0.8 AA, 5.77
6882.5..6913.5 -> 4.2 AA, 5.33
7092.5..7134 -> 6.7 AA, 4.96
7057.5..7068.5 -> 0.4 AA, 5.78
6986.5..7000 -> 1.5 AA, 5.39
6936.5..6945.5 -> 1.2 AA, 5.3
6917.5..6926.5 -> 0.0 AA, 6.11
